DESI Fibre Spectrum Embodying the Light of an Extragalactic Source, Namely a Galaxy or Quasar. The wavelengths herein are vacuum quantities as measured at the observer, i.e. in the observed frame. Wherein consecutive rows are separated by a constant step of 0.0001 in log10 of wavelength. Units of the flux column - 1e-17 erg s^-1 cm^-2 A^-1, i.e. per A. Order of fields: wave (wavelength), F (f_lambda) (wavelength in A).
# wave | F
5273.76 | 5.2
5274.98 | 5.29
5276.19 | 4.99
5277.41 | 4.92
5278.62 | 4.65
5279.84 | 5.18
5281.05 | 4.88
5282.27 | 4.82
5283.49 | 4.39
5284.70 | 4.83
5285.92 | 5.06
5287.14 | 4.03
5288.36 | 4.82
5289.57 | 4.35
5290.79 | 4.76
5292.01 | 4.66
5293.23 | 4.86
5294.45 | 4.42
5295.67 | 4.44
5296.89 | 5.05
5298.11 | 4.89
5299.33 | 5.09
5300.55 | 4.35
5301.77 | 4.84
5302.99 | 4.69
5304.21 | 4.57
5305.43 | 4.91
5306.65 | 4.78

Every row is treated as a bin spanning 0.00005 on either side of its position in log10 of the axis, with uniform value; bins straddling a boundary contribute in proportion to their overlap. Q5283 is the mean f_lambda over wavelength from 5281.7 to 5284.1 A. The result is 4.61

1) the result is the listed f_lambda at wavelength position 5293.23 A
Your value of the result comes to 4.86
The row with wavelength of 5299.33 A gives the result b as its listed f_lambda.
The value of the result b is 5.09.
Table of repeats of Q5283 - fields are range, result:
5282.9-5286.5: 4.76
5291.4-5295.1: 4.64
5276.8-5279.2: 4.79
